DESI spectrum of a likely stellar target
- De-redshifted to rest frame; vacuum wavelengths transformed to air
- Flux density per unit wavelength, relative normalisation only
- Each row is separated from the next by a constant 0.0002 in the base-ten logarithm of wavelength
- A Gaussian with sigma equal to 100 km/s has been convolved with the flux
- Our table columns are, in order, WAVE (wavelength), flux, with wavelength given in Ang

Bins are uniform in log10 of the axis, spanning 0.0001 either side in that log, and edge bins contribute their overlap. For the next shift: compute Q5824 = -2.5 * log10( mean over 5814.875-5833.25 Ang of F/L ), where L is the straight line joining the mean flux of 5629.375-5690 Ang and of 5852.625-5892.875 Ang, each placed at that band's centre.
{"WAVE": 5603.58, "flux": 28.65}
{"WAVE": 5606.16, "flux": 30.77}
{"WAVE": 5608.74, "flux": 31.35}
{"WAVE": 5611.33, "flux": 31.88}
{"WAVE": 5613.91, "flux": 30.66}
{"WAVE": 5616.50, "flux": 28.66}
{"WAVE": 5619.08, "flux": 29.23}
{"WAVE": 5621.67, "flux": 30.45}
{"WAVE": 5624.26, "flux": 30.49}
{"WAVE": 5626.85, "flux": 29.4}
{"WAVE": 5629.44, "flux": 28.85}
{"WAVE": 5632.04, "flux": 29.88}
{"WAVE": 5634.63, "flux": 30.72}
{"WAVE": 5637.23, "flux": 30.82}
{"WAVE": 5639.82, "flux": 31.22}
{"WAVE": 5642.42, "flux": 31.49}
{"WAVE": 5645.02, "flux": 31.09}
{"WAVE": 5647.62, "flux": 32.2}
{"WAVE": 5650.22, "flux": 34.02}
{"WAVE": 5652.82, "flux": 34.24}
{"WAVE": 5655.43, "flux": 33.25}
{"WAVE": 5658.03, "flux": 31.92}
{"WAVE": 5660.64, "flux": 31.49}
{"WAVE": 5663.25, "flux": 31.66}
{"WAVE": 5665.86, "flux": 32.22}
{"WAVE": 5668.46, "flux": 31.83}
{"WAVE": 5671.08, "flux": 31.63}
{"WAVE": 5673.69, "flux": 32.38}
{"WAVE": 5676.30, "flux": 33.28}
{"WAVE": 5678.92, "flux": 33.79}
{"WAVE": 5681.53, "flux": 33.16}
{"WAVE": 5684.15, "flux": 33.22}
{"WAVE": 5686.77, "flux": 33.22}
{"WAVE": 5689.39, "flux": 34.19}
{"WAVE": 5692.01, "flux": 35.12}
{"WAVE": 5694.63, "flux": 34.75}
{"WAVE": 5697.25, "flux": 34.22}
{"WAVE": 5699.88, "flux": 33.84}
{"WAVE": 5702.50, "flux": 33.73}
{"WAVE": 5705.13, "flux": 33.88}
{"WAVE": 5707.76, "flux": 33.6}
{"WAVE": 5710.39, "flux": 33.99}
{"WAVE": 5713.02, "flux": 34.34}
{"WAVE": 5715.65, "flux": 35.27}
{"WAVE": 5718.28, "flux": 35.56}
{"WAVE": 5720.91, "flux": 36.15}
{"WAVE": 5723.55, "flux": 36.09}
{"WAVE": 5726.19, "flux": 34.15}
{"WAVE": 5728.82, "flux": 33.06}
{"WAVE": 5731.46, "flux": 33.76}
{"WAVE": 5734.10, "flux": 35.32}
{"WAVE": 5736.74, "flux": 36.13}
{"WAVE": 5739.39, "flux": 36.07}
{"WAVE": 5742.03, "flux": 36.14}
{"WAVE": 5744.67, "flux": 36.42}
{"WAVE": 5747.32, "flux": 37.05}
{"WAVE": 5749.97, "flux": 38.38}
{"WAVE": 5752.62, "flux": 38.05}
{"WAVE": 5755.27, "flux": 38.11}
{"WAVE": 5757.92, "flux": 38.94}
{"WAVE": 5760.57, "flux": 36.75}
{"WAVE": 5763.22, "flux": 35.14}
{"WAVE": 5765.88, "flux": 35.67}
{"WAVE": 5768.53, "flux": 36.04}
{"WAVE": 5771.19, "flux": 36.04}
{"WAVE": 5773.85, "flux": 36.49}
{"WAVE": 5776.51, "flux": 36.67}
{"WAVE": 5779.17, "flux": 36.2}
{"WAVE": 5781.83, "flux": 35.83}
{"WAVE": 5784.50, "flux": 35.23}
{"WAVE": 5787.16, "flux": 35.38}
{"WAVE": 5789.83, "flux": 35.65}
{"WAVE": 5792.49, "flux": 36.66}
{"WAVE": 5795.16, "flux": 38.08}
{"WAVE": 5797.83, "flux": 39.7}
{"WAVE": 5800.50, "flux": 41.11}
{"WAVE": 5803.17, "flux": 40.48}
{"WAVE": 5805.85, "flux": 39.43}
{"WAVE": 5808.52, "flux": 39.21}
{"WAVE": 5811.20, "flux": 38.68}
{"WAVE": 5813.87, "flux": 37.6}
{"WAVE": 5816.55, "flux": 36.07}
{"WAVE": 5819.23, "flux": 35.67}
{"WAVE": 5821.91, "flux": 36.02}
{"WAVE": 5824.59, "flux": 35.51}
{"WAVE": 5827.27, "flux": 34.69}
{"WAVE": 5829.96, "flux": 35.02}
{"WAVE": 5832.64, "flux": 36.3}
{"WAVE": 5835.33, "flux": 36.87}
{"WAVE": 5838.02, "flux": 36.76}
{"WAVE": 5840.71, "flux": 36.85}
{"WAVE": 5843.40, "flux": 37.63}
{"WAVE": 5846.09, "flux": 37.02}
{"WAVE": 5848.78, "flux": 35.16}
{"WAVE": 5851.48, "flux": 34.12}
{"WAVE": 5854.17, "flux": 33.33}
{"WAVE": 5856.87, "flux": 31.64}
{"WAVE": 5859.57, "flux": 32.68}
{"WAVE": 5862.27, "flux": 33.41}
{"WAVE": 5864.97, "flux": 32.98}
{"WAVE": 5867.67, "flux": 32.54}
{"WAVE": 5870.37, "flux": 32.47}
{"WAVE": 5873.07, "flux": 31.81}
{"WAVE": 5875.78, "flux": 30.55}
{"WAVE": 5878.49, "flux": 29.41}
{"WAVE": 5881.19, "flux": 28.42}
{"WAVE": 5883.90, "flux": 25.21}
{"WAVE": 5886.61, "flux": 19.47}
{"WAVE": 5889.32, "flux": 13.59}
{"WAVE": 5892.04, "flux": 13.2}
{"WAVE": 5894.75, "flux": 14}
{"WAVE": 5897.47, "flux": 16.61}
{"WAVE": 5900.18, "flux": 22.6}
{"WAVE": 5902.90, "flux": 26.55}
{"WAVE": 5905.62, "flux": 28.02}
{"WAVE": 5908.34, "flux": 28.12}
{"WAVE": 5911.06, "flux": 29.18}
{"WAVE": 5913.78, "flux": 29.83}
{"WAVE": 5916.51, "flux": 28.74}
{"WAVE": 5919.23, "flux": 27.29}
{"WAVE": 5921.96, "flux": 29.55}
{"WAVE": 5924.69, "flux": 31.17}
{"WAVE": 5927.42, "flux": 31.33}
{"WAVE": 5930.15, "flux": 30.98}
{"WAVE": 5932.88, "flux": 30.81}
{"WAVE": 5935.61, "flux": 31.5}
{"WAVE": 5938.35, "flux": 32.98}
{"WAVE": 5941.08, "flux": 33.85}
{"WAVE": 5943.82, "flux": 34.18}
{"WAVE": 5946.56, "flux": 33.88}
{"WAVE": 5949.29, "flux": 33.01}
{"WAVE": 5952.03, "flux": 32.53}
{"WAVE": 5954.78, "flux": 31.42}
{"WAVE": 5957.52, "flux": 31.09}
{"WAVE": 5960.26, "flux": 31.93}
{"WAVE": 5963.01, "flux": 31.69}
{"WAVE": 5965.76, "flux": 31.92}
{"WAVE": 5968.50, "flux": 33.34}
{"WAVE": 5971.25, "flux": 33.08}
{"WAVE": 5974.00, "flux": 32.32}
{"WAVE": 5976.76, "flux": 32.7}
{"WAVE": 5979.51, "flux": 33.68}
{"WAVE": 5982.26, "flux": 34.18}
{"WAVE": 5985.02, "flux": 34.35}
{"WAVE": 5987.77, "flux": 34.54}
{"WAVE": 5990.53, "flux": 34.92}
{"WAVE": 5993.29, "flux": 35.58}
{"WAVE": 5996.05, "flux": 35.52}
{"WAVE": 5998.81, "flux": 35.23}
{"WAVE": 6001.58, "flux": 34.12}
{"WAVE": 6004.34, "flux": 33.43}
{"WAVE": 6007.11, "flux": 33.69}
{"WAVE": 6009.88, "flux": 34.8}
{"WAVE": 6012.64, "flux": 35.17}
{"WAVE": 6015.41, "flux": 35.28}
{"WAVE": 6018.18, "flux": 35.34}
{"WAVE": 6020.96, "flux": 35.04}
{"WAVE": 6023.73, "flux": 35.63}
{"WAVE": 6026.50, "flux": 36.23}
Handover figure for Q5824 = -0.22 mag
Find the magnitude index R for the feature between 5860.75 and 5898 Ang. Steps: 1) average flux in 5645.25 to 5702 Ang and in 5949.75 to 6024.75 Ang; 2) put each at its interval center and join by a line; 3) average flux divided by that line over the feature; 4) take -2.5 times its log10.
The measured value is 0.30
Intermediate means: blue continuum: 33.1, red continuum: 33.8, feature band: 25.5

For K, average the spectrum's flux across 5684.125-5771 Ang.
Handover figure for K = 35.4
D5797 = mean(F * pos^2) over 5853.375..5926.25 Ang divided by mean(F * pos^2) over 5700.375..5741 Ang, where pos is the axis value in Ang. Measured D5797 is 0.8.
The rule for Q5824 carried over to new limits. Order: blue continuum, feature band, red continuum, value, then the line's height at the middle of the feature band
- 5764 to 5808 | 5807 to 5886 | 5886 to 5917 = -0.16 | 29.4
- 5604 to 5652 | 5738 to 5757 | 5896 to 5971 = -0.21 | 30.5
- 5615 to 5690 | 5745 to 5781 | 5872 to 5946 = -0.23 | 29.7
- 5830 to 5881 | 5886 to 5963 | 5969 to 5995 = 0.21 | 33.9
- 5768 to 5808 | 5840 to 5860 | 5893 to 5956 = -0.04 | 33.5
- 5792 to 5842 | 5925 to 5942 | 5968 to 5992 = 0.10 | 34.8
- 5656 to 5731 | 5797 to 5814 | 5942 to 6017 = -0.18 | 33.6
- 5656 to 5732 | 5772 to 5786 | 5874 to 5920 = -0.21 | 29.7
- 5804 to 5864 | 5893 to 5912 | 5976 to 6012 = 0.45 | 35.3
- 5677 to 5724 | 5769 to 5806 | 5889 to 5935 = -0.21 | 30.8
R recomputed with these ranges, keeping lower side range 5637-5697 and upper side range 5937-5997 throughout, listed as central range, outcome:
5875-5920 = 0.35 mag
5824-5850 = -0.10 mag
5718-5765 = -0.10 mag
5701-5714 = -0.03 mag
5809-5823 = -0.12 mag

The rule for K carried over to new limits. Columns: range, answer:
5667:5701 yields 33.4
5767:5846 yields 37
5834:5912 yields 28.9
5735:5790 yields 36.5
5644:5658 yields 32.9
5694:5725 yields 34.6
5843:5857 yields 34.9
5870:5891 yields 25.9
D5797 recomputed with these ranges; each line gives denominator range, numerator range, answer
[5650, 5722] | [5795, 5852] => 1.16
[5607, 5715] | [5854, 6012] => 1.04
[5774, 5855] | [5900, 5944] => 0.84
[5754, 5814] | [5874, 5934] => 0.72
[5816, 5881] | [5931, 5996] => 1.00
